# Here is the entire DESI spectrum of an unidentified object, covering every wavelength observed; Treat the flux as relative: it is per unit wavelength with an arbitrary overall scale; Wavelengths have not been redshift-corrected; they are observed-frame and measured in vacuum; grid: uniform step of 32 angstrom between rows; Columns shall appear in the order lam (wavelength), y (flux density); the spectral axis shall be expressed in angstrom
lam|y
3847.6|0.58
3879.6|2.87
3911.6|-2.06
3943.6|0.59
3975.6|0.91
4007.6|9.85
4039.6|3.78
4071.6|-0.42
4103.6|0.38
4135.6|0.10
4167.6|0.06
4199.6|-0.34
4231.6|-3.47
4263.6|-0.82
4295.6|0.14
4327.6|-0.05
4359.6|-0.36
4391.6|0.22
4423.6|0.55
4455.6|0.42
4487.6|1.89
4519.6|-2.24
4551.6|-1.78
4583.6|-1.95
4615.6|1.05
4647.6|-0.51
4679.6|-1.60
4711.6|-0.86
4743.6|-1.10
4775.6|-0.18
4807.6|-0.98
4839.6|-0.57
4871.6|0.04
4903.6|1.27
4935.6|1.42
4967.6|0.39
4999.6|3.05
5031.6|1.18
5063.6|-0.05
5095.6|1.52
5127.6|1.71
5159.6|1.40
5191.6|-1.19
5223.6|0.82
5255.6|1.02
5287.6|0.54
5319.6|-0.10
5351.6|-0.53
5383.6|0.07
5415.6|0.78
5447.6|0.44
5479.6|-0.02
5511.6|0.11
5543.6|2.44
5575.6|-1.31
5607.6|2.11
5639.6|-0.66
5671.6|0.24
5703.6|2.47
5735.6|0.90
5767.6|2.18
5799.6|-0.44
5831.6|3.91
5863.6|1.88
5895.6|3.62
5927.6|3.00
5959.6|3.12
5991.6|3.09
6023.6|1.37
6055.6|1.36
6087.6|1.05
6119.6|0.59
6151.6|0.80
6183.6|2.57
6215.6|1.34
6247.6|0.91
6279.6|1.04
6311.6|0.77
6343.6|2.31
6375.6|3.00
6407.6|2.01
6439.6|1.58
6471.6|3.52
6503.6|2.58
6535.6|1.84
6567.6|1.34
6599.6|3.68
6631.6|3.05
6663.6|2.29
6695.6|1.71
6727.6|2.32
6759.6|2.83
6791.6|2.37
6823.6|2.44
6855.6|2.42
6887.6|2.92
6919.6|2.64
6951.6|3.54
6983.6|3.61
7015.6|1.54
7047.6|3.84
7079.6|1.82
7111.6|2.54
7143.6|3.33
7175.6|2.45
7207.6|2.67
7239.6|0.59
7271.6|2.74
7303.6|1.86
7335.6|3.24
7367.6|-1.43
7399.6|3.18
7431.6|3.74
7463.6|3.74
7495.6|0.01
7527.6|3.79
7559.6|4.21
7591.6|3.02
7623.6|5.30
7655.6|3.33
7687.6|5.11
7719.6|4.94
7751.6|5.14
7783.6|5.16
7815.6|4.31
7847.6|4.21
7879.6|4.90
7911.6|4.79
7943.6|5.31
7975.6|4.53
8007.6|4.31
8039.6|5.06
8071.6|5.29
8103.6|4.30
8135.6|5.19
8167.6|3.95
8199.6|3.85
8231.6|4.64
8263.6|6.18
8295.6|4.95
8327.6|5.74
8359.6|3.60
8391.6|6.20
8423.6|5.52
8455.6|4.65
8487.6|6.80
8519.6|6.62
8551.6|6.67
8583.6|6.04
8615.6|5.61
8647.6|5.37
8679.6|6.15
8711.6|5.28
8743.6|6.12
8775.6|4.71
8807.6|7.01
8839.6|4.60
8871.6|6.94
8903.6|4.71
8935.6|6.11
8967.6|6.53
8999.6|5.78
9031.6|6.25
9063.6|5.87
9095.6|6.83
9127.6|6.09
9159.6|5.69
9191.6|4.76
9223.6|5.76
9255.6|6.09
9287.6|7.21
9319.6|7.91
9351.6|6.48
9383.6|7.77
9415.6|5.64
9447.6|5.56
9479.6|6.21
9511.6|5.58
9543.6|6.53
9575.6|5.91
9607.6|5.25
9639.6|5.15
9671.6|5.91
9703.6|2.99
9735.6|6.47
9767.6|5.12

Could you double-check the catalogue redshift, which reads 0.892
